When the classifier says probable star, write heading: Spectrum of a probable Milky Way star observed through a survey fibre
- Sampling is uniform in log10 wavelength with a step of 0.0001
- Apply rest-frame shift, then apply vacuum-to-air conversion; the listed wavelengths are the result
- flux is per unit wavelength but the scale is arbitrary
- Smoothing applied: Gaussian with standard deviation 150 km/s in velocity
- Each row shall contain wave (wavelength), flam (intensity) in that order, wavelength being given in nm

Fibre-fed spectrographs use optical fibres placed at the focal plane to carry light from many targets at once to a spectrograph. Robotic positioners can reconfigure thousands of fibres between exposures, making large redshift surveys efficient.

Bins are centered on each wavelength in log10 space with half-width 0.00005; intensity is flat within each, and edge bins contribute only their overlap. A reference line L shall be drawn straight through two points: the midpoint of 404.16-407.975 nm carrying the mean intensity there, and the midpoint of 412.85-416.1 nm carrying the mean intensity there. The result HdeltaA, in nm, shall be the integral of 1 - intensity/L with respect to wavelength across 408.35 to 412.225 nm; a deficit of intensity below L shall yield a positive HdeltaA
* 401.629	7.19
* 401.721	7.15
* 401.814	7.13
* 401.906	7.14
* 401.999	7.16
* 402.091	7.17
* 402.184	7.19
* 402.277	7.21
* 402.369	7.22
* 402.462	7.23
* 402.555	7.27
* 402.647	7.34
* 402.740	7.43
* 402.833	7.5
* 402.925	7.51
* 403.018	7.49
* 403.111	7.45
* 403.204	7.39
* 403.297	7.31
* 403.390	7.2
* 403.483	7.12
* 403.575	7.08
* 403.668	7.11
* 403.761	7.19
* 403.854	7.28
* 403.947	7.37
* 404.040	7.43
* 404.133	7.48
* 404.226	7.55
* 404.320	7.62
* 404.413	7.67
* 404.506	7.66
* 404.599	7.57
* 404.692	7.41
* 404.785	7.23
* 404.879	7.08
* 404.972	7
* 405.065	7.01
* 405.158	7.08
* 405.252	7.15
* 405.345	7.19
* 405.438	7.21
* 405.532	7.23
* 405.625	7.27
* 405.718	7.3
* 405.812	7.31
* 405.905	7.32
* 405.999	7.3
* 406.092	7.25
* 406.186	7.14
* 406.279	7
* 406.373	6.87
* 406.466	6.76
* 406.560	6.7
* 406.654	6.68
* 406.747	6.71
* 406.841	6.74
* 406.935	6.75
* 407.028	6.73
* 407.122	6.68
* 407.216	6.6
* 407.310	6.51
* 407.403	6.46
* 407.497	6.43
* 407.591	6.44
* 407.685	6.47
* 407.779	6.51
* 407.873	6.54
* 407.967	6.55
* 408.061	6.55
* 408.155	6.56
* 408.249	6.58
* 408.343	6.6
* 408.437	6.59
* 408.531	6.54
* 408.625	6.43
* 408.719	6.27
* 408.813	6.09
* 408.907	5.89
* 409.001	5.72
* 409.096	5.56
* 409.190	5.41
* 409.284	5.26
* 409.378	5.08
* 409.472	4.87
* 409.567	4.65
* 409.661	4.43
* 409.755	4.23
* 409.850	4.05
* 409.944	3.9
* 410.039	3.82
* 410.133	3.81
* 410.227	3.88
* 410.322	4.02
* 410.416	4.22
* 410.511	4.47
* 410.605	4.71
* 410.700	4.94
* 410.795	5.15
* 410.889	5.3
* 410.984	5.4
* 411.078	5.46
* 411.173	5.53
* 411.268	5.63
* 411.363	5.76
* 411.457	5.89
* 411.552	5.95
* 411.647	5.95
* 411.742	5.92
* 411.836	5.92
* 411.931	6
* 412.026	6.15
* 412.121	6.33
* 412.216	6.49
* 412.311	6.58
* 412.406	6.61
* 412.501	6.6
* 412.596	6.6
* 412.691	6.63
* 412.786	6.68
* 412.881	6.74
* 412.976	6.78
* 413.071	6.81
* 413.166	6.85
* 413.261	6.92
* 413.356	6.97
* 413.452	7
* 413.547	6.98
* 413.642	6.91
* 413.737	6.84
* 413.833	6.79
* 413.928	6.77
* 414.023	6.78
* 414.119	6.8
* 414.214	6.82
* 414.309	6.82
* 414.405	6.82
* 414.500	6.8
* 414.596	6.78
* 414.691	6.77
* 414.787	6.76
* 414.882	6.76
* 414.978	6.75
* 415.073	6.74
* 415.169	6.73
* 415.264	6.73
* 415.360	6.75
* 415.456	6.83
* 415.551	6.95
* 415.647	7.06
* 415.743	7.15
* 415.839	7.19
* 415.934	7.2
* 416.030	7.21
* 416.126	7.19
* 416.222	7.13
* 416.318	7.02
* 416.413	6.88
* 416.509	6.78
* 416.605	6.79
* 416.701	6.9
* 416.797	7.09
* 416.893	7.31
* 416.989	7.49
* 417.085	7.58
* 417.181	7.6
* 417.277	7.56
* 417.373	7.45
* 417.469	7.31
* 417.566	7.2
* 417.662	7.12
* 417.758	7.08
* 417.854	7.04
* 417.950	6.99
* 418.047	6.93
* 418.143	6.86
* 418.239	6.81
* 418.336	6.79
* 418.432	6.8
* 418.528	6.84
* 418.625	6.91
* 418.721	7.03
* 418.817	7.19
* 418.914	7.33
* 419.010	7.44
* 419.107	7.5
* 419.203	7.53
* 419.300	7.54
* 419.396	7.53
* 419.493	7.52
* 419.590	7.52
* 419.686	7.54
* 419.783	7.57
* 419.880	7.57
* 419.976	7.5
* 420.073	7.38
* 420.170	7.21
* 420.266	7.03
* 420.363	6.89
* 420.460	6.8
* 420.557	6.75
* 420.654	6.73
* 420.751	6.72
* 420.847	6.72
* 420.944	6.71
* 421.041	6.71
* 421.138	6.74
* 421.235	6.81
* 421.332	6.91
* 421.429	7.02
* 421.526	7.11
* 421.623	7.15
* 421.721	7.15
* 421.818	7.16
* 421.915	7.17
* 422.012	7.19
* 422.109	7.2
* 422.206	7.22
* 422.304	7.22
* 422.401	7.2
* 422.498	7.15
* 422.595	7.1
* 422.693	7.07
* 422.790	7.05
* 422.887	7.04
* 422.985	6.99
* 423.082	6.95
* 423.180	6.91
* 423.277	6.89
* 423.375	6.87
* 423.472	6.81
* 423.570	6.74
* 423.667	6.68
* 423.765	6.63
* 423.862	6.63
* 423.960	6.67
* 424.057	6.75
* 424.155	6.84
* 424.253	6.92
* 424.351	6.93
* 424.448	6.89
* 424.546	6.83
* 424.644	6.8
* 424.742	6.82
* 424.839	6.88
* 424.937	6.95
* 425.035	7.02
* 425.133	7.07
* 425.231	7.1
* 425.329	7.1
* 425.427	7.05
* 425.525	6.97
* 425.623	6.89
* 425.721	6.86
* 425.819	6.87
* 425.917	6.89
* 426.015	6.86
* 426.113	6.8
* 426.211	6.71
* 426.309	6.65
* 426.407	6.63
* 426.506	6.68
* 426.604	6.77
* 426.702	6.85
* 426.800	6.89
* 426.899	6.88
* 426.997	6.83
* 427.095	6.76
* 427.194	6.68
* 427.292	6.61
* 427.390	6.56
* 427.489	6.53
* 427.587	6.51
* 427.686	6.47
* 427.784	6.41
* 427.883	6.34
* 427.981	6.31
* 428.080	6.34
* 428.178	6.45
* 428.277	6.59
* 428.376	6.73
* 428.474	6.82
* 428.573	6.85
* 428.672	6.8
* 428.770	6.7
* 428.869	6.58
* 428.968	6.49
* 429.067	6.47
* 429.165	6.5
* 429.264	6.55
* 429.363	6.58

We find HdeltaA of 0.91 nm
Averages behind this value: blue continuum 7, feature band 5.31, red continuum 6.87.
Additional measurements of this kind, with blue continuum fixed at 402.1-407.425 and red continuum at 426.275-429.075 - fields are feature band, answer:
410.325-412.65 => 0.43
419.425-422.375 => -0.14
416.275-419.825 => -0.18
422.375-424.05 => -0.04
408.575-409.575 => 0.21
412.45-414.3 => 0.04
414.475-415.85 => 0.02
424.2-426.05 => -0.07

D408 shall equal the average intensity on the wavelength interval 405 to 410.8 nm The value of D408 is 6.07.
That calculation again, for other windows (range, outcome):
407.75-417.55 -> 6.27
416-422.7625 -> 7.13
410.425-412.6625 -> 5.78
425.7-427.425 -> 6.77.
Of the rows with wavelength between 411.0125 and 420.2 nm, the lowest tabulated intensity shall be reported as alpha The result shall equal 5.46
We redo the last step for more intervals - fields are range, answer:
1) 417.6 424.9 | 6.63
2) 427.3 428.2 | 6.31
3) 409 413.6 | 3.81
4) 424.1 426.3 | 6.71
